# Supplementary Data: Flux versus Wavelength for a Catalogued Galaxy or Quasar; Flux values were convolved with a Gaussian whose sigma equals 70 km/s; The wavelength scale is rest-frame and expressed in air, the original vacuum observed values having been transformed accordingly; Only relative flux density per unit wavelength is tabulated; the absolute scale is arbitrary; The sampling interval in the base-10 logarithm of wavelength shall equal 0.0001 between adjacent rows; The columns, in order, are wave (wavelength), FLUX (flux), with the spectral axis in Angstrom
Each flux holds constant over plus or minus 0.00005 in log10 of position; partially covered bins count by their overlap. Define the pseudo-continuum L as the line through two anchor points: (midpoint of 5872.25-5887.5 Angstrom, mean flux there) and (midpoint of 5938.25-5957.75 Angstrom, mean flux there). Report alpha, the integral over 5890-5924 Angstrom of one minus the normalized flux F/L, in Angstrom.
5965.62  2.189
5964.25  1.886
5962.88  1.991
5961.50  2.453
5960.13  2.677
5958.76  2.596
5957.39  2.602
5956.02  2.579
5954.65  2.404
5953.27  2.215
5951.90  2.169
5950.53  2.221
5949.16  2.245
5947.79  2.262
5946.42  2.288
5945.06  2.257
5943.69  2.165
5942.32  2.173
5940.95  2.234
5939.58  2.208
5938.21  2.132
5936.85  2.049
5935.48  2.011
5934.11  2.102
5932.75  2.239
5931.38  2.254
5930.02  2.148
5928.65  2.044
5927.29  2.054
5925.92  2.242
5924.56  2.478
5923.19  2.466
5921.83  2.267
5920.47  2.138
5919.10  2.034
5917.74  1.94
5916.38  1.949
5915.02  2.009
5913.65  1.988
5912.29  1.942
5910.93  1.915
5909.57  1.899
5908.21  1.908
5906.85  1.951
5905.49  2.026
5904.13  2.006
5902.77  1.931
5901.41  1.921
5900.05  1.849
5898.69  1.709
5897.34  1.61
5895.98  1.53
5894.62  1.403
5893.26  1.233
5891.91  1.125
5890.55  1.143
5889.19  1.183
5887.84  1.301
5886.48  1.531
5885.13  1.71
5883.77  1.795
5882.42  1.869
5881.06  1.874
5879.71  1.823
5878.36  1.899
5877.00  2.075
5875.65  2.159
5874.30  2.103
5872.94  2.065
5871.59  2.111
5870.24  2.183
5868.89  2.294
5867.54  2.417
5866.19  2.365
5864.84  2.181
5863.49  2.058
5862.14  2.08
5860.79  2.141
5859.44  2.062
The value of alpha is 3.4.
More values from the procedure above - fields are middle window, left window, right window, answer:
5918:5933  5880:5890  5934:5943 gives -1.5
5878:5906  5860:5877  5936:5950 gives 7.0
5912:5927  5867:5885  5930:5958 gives 0.2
